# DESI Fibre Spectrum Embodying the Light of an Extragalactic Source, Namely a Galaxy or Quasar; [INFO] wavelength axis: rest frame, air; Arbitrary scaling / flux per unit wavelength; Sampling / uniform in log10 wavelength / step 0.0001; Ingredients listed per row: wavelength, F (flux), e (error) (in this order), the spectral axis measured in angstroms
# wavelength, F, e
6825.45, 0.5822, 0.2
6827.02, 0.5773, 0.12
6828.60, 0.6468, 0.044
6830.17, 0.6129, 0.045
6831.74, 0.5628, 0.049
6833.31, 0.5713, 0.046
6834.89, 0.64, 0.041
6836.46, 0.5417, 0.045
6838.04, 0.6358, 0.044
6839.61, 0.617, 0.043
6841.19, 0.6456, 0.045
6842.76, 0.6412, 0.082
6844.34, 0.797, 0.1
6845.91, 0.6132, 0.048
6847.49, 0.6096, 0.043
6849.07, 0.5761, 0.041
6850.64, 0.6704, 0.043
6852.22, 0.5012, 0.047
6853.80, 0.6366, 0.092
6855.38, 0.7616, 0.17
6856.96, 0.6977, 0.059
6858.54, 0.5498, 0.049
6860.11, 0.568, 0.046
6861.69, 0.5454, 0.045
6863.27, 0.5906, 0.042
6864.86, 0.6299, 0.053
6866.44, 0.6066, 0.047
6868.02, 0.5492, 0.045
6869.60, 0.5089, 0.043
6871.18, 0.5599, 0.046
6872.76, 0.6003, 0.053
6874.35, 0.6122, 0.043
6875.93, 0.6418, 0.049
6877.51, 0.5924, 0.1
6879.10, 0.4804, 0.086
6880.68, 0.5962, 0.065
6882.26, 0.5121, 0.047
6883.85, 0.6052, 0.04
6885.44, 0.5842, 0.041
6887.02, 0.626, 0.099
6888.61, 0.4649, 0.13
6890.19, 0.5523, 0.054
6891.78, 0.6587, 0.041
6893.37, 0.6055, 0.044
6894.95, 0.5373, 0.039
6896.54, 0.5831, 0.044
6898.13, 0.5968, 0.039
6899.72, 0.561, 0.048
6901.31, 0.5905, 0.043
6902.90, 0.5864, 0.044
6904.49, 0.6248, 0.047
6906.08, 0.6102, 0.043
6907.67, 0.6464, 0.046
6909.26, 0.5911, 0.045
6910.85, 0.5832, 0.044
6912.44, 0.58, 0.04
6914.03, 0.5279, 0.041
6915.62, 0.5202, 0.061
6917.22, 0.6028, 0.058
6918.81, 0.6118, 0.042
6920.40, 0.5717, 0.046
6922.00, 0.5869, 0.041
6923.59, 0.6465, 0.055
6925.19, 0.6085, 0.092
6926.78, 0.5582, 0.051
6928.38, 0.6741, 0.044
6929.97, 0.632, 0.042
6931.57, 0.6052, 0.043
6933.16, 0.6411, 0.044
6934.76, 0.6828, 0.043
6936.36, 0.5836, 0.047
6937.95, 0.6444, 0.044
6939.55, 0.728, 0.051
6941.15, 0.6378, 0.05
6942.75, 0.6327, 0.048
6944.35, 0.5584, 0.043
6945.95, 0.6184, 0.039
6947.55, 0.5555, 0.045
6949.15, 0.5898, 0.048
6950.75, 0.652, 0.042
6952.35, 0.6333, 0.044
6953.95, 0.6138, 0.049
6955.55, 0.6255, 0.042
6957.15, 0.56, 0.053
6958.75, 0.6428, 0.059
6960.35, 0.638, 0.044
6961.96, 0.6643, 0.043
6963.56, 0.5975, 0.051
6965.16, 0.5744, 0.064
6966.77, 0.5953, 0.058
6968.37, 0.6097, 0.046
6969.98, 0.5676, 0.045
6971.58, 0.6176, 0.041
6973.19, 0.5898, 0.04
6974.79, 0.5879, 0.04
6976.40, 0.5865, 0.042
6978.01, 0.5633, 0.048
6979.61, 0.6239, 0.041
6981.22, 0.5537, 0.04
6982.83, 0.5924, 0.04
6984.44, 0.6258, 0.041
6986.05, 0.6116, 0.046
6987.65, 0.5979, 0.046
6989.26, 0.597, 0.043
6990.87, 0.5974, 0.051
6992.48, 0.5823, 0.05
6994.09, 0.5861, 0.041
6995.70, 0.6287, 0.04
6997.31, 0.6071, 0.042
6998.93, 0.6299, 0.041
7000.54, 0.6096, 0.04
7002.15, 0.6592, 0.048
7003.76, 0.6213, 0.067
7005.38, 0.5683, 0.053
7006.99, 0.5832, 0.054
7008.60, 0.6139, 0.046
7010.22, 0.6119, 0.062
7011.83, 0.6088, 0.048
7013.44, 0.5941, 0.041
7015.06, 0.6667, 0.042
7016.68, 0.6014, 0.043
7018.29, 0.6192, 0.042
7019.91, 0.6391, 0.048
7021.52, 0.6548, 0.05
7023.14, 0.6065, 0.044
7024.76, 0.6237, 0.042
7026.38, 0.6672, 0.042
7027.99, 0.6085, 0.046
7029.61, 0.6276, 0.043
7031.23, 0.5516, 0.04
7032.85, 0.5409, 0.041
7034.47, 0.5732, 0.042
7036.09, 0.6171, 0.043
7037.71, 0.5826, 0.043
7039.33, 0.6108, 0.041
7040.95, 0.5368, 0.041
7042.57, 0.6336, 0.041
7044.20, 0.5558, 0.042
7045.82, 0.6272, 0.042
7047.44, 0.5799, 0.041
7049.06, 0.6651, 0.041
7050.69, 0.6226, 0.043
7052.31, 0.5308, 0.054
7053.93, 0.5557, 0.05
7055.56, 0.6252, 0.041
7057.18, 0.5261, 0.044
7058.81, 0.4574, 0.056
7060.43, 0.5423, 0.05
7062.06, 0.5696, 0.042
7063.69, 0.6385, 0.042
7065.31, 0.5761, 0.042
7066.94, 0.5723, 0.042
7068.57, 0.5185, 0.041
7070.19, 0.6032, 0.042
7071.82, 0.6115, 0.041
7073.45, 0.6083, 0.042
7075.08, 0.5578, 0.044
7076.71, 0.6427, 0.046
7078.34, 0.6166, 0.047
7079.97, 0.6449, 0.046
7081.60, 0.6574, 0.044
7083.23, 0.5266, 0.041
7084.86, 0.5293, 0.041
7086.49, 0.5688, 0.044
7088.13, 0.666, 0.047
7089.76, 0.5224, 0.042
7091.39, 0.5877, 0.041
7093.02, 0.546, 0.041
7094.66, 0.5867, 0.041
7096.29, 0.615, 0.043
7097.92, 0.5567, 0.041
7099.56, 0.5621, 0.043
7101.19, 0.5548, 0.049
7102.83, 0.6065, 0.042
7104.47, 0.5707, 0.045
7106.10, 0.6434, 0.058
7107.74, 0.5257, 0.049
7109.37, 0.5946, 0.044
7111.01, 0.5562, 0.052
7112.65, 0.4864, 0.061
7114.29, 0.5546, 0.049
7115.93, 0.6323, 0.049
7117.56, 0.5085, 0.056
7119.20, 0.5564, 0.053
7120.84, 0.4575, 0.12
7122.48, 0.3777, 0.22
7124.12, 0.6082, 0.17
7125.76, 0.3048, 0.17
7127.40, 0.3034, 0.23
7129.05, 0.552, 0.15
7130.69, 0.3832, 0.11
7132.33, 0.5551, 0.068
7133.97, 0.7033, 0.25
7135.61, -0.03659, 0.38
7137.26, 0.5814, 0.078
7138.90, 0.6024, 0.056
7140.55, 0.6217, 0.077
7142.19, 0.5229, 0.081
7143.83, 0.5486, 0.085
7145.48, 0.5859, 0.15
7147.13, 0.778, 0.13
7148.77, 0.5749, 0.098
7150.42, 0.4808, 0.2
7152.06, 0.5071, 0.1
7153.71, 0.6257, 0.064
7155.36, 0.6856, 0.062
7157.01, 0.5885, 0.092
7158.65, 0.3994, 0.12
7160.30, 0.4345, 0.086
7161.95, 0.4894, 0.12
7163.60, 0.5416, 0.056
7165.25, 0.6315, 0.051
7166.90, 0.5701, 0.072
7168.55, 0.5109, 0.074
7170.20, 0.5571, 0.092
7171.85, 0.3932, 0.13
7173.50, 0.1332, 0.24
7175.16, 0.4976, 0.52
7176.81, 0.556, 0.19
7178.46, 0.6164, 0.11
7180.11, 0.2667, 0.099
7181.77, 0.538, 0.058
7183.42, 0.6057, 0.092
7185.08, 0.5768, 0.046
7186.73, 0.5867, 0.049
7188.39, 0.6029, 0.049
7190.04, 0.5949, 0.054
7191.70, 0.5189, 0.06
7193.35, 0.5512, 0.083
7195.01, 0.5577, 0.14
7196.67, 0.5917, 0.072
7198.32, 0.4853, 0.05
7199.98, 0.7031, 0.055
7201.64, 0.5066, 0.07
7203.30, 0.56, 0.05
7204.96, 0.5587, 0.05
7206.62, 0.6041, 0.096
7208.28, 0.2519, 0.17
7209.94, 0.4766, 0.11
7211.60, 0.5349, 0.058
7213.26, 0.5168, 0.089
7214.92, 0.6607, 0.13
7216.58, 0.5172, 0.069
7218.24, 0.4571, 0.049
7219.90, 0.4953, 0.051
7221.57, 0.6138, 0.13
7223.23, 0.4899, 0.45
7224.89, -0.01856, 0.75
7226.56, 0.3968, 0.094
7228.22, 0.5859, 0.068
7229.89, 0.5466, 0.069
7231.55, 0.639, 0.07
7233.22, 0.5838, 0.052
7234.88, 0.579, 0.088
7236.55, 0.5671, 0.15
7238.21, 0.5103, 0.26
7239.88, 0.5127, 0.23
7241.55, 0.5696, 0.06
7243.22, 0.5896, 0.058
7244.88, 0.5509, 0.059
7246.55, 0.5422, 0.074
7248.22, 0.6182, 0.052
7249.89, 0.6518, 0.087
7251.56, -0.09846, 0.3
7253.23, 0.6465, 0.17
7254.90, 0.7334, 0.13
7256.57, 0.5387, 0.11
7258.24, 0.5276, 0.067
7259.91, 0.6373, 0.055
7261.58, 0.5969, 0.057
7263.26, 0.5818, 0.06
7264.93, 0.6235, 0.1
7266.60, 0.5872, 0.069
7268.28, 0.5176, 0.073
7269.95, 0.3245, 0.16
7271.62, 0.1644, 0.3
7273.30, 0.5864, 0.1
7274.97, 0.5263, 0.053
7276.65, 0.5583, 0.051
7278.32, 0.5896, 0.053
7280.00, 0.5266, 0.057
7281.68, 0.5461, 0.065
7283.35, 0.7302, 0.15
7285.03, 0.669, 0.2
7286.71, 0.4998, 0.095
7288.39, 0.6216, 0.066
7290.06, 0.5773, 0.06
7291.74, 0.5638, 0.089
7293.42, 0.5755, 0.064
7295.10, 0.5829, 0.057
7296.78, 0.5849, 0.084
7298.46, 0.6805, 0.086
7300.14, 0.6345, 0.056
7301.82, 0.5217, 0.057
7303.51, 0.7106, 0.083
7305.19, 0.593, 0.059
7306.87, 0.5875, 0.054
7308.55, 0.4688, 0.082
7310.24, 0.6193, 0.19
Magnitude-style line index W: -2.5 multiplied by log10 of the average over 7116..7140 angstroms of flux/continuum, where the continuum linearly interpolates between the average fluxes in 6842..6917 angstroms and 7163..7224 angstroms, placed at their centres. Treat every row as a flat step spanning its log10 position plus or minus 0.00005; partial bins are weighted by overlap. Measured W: 0.15 mag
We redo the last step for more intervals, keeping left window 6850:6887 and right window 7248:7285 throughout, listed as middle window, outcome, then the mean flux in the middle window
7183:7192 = -0.07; 0.583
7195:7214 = 0.03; 0.528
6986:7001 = -0.06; 0.604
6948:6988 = -0.05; 0.604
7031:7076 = -0.03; 0.579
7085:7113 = -0.03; 0.574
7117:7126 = 0.16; 0.478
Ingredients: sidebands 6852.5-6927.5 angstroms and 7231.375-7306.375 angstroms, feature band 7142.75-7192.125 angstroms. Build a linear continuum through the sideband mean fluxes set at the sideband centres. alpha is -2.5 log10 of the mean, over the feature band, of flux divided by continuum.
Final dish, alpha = 0.07 mag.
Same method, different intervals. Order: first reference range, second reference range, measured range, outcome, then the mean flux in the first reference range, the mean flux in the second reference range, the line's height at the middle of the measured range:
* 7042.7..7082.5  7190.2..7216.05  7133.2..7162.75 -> 0.04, 0.588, 0.54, 0.559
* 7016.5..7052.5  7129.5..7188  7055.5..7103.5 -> -0.01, 0.605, 0.521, 0.574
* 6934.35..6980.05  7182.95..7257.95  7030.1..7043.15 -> 0.01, 0.612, 0.53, 0.587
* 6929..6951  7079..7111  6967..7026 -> 0.00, 0.626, 0.582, 0.61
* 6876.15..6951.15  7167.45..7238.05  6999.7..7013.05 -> -0.07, 0.597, 0.514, 0.57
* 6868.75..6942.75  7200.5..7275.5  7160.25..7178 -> 0.09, 0.595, 0.515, 0.532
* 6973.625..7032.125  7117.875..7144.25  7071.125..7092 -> -0.13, 0.608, 0.477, 0.528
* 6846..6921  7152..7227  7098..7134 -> 0.01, 0.588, 0.512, 0.53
